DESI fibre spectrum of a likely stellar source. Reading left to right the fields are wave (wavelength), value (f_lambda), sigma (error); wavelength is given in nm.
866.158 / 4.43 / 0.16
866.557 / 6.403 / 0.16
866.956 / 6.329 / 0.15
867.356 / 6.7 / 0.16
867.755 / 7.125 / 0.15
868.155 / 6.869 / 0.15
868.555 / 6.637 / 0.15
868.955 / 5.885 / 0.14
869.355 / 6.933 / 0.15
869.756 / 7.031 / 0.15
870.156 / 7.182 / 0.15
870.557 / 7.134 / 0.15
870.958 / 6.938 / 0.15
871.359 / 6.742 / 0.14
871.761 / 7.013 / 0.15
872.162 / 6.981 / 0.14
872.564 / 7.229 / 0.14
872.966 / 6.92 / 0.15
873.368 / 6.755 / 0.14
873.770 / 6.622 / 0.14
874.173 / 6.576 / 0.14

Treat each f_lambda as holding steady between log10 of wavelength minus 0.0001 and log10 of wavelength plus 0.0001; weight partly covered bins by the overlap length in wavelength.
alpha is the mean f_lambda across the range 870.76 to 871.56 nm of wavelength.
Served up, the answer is 6.84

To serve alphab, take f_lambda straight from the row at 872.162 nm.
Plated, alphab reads 6.981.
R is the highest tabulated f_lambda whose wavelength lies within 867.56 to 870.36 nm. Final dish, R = 7.182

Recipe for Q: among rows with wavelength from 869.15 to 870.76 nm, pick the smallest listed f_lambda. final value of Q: 6.933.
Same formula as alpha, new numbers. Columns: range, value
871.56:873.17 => 7.04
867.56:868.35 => 6.99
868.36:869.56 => 6.49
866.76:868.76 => 6.73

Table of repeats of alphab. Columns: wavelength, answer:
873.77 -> 6.622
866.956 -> 6.329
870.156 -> 7.182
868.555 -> 6.637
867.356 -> 6.7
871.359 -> 6.742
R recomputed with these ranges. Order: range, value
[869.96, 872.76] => 7.229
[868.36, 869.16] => 6.637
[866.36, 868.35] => 7.125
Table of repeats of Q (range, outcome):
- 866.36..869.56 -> 5.885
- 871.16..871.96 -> 6.742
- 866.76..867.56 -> 6.329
